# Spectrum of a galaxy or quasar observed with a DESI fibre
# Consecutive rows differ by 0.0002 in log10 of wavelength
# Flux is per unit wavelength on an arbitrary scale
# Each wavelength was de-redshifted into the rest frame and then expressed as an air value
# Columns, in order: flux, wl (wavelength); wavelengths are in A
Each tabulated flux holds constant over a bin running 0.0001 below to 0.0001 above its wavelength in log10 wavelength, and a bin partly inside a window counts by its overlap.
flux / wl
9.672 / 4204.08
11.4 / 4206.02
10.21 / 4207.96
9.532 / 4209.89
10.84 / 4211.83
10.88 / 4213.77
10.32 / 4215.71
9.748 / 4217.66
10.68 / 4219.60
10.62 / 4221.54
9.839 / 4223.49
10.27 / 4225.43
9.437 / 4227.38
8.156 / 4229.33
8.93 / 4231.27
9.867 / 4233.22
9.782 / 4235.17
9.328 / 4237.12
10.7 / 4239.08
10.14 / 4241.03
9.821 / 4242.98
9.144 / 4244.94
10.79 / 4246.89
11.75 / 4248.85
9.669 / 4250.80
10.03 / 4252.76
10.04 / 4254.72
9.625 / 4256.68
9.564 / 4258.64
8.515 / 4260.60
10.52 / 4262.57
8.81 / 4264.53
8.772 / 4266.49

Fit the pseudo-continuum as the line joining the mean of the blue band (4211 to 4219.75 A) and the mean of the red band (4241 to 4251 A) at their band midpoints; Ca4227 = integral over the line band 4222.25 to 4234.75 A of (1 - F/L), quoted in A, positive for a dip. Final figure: 1.1 A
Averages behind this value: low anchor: 10.5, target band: 9.46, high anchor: 10.3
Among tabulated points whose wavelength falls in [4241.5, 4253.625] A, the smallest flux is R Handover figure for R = 9.144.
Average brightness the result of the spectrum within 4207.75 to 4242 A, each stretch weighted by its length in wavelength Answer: 9.95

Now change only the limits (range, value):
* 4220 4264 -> 9.84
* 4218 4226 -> 10.3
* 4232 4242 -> 9.93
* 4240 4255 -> 10.2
